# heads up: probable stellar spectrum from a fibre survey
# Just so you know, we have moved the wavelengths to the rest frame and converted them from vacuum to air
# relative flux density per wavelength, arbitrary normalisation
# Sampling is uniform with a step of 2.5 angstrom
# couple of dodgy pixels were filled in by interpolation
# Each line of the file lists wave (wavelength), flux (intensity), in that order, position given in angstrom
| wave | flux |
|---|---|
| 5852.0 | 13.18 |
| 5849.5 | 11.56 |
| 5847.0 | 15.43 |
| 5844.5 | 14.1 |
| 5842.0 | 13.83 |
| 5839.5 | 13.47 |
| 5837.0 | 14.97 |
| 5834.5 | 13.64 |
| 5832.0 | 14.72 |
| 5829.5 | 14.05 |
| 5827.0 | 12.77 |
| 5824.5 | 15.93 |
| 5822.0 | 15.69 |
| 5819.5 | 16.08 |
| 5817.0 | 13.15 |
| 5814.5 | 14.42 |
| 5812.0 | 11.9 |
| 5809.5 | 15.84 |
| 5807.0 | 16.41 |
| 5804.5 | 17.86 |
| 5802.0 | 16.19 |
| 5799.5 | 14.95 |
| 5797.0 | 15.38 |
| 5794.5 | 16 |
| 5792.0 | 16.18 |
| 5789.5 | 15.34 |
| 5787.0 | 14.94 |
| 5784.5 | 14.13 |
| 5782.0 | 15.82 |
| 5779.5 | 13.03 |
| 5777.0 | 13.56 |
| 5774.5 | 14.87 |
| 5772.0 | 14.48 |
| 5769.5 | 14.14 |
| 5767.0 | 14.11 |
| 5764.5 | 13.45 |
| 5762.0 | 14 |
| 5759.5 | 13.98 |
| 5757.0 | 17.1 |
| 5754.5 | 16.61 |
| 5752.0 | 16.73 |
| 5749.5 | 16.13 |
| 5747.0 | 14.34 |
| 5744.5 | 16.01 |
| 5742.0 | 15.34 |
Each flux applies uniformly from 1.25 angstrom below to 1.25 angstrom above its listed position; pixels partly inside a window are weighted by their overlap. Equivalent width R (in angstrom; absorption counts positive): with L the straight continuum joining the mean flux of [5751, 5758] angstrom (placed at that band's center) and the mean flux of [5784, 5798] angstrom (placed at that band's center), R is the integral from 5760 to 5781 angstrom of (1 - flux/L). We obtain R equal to 2.9 angstrom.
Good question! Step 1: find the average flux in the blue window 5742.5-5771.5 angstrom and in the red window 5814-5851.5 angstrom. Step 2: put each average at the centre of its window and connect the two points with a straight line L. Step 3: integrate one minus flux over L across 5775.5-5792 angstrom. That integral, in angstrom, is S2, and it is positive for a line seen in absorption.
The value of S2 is 0.2 angstrom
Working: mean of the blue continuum 15.1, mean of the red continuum 14.2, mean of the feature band 14.6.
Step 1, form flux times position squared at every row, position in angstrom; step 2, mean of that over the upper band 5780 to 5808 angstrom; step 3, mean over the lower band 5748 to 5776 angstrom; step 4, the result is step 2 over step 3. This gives 1.05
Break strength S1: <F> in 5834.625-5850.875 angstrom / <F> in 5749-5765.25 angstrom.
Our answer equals 0.90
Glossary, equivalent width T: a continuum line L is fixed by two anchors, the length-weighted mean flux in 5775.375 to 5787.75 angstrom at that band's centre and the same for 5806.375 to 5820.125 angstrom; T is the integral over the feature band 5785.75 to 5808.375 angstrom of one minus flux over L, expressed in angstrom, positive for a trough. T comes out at -2.4 angstrom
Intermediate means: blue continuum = 14.3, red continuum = 14.5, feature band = 15.9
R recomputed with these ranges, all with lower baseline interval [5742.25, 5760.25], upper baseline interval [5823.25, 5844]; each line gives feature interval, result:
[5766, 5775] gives 0.6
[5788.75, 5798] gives -0.5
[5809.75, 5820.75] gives 0.4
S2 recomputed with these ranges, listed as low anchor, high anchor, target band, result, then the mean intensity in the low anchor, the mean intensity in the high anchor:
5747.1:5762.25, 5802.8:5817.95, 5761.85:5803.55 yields 1.6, 15.8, 15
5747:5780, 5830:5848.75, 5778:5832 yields -2.0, 14.8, 14.2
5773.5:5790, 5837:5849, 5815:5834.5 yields -0.4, 14.5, 14.1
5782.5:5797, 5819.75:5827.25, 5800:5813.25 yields -0.3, 15.3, 15.2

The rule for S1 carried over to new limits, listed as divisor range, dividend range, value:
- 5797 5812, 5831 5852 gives 0.88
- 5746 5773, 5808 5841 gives 0.96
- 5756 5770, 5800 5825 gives 1.06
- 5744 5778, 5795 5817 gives 1.02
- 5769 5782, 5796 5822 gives 1.07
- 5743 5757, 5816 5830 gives 0.91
